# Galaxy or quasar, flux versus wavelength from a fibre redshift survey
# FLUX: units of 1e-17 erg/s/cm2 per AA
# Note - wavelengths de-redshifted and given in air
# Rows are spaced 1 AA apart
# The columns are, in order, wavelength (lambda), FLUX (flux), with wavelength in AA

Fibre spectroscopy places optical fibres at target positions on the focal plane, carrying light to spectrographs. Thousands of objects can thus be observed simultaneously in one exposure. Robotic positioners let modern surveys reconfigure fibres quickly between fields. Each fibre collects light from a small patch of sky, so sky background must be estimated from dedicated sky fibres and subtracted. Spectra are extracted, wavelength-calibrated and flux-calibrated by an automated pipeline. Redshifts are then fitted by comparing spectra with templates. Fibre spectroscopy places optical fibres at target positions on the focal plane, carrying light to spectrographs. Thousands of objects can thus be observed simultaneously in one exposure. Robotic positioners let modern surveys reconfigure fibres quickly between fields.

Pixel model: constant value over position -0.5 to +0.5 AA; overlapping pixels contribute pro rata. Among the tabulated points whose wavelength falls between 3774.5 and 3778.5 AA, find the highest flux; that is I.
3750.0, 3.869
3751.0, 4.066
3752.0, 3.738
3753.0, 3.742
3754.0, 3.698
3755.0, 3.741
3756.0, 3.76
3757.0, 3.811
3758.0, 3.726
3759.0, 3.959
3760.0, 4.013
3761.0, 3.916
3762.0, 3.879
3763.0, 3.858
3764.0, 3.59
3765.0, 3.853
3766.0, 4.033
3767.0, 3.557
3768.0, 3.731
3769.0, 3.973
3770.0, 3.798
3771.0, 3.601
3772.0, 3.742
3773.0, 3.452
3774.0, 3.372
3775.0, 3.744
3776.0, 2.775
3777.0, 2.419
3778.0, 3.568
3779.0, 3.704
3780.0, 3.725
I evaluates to 3.744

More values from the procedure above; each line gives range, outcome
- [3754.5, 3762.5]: 4.013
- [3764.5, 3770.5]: 4.033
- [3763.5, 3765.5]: 3.853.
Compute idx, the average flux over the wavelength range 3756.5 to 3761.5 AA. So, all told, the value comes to 3.89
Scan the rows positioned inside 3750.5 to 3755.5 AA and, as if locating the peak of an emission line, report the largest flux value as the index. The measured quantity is 4.066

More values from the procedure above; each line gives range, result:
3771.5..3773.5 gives 3.742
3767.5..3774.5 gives 3.973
